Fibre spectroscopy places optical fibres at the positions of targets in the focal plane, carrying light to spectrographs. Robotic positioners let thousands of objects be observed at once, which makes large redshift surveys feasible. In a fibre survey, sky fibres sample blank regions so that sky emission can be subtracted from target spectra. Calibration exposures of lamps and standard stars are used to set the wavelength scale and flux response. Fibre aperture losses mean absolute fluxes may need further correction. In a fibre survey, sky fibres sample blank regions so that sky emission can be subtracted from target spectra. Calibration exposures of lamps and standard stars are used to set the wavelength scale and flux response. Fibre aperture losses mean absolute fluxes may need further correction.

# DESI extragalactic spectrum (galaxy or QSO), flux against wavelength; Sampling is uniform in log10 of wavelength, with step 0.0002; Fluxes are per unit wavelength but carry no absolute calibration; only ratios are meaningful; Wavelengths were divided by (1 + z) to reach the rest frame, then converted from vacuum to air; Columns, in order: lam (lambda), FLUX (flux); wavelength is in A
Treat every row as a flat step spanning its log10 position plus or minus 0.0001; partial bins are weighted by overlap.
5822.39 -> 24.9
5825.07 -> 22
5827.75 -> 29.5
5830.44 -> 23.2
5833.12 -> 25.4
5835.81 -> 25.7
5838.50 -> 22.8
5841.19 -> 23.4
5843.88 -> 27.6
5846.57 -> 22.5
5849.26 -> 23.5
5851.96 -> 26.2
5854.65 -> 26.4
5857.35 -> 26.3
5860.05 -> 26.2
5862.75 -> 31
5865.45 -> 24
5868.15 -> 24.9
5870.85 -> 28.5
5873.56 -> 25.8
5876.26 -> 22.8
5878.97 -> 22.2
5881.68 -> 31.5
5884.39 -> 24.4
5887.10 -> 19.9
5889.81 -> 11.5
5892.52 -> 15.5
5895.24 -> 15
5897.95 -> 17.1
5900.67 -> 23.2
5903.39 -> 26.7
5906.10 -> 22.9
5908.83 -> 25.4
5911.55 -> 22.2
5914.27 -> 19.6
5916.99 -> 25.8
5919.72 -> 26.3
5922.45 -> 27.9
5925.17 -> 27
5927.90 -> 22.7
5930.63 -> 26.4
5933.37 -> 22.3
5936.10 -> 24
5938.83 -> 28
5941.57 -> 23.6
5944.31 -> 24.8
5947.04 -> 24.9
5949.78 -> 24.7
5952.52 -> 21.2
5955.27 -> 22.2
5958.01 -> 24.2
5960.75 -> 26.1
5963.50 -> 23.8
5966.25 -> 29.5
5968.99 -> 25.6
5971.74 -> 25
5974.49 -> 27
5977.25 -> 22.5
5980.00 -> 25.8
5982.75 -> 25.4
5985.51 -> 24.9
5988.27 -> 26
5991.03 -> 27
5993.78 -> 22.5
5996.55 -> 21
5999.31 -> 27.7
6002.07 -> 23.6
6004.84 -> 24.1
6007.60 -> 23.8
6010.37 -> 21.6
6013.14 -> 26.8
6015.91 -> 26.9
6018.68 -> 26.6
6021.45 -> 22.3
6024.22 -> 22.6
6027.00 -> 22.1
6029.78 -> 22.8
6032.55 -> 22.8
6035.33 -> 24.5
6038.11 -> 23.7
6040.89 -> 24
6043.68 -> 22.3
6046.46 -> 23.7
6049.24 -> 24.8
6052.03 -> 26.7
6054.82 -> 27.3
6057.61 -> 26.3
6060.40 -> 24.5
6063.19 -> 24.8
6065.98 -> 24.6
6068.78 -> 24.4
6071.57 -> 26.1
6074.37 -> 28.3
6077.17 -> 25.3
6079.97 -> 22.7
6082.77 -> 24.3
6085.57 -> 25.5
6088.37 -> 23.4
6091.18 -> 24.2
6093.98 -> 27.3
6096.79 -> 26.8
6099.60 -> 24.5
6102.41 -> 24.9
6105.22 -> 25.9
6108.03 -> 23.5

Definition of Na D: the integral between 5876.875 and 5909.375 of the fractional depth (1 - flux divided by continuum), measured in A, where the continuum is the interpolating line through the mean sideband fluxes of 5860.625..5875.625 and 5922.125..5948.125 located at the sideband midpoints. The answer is 6.0 A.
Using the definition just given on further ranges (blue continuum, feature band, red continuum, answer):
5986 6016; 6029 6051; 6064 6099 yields 1.08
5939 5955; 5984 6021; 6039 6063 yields -0.37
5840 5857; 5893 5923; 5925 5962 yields 2.47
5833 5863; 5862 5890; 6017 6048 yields 0.55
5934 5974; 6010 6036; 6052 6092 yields 1.11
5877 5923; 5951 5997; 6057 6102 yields -2.77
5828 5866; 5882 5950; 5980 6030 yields 5.42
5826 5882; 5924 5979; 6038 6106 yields 1.22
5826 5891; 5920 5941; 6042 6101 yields -0.44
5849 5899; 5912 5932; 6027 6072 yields -1.12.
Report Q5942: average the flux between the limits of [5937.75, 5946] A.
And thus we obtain 25.4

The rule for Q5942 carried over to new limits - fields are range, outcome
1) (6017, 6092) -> 24.5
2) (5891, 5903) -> 18.3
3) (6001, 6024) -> 24.4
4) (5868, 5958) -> 23.4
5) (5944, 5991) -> 25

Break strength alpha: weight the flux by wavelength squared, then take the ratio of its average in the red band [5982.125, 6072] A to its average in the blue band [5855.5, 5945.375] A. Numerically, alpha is 1.1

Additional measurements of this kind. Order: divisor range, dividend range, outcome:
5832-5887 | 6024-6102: 1.04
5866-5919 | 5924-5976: 1.13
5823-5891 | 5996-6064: 1.04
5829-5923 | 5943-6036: 1.07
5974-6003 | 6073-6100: 1.05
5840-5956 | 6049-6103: 1.13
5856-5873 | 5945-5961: 0.92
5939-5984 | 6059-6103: 1.05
